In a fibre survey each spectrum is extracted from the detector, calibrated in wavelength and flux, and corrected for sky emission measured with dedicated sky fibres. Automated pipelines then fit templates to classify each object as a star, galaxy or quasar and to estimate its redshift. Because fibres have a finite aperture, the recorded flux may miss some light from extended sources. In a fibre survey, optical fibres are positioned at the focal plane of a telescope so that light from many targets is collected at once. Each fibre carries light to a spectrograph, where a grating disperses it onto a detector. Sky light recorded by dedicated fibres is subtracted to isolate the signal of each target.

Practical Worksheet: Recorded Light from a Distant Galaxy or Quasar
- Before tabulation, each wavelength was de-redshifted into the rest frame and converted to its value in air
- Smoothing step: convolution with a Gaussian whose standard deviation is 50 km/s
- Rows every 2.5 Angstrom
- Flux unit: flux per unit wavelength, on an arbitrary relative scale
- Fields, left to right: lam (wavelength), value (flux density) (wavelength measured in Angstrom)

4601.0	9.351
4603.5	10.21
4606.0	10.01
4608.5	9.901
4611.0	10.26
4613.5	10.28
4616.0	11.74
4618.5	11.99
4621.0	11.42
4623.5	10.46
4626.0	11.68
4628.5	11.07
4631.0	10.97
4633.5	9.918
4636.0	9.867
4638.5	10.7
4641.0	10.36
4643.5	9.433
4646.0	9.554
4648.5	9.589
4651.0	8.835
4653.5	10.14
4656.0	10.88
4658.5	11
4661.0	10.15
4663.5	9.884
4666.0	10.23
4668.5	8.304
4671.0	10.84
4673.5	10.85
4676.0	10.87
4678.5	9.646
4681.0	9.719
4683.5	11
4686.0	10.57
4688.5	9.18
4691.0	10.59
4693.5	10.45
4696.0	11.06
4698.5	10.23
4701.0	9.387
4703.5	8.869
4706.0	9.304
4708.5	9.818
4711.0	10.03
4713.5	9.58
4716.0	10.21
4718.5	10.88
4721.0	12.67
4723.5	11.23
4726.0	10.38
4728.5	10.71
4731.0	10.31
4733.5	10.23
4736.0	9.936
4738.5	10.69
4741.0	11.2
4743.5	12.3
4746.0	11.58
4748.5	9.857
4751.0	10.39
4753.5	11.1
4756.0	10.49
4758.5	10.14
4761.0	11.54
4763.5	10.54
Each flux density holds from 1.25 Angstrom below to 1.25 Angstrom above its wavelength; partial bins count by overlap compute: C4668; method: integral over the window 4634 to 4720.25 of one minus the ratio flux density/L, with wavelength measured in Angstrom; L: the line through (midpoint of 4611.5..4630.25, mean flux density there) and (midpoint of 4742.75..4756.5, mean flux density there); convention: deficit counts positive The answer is 7.8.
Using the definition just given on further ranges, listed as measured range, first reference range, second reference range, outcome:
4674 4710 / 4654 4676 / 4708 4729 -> 1.38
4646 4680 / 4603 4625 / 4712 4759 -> 2.09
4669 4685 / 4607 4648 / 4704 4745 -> 0.28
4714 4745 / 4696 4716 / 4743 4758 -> -1.66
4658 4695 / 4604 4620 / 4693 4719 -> -0.12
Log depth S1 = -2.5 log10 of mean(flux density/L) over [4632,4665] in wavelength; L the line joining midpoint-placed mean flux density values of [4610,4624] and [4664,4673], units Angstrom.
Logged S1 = 0.03 mag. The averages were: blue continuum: 11.1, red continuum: 9.89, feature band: 10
